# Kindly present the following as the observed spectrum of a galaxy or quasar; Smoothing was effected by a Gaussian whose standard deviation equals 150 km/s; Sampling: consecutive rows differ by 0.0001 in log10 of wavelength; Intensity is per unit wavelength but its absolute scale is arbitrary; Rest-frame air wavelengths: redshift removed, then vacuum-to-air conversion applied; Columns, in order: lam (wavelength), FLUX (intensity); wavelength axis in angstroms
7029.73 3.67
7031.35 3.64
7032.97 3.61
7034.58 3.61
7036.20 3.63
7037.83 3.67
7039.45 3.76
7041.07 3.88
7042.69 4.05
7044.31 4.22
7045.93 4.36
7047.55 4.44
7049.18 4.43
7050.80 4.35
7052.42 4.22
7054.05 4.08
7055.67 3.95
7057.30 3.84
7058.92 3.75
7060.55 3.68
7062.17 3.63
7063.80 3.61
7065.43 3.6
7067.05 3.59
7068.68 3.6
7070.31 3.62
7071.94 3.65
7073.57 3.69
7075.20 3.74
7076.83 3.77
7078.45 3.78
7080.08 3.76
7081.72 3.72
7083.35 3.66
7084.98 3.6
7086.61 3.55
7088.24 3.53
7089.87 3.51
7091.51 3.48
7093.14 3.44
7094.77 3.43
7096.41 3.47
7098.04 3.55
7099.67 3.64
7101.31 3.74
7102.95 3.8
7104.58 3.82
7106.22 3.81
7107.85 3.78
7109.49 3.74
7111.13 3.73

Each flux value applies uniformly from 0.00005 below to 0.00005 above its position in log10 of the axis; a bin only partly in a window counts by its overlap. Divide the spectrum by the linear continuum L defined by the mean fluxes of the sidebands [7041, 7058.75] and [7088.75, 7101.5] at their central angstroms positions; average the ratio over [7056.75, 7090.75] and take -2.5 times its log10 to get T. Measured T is 0.05 mag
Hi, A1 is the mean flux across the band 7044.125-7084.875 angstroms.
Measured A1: 3.86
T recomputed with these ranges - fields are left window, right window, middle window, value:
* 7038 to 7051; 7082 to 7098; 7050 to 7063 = 0.02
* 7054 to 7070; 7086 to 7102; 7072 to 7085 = -0.03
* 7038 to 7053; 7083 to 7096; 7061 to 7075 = 0.06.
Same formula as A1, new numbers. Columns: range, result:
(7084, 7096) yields 3.51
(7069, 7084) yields 3.71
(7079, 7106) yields 3.61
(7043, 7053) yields 4.33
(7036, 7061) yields 4.03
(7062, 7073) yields 3.61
